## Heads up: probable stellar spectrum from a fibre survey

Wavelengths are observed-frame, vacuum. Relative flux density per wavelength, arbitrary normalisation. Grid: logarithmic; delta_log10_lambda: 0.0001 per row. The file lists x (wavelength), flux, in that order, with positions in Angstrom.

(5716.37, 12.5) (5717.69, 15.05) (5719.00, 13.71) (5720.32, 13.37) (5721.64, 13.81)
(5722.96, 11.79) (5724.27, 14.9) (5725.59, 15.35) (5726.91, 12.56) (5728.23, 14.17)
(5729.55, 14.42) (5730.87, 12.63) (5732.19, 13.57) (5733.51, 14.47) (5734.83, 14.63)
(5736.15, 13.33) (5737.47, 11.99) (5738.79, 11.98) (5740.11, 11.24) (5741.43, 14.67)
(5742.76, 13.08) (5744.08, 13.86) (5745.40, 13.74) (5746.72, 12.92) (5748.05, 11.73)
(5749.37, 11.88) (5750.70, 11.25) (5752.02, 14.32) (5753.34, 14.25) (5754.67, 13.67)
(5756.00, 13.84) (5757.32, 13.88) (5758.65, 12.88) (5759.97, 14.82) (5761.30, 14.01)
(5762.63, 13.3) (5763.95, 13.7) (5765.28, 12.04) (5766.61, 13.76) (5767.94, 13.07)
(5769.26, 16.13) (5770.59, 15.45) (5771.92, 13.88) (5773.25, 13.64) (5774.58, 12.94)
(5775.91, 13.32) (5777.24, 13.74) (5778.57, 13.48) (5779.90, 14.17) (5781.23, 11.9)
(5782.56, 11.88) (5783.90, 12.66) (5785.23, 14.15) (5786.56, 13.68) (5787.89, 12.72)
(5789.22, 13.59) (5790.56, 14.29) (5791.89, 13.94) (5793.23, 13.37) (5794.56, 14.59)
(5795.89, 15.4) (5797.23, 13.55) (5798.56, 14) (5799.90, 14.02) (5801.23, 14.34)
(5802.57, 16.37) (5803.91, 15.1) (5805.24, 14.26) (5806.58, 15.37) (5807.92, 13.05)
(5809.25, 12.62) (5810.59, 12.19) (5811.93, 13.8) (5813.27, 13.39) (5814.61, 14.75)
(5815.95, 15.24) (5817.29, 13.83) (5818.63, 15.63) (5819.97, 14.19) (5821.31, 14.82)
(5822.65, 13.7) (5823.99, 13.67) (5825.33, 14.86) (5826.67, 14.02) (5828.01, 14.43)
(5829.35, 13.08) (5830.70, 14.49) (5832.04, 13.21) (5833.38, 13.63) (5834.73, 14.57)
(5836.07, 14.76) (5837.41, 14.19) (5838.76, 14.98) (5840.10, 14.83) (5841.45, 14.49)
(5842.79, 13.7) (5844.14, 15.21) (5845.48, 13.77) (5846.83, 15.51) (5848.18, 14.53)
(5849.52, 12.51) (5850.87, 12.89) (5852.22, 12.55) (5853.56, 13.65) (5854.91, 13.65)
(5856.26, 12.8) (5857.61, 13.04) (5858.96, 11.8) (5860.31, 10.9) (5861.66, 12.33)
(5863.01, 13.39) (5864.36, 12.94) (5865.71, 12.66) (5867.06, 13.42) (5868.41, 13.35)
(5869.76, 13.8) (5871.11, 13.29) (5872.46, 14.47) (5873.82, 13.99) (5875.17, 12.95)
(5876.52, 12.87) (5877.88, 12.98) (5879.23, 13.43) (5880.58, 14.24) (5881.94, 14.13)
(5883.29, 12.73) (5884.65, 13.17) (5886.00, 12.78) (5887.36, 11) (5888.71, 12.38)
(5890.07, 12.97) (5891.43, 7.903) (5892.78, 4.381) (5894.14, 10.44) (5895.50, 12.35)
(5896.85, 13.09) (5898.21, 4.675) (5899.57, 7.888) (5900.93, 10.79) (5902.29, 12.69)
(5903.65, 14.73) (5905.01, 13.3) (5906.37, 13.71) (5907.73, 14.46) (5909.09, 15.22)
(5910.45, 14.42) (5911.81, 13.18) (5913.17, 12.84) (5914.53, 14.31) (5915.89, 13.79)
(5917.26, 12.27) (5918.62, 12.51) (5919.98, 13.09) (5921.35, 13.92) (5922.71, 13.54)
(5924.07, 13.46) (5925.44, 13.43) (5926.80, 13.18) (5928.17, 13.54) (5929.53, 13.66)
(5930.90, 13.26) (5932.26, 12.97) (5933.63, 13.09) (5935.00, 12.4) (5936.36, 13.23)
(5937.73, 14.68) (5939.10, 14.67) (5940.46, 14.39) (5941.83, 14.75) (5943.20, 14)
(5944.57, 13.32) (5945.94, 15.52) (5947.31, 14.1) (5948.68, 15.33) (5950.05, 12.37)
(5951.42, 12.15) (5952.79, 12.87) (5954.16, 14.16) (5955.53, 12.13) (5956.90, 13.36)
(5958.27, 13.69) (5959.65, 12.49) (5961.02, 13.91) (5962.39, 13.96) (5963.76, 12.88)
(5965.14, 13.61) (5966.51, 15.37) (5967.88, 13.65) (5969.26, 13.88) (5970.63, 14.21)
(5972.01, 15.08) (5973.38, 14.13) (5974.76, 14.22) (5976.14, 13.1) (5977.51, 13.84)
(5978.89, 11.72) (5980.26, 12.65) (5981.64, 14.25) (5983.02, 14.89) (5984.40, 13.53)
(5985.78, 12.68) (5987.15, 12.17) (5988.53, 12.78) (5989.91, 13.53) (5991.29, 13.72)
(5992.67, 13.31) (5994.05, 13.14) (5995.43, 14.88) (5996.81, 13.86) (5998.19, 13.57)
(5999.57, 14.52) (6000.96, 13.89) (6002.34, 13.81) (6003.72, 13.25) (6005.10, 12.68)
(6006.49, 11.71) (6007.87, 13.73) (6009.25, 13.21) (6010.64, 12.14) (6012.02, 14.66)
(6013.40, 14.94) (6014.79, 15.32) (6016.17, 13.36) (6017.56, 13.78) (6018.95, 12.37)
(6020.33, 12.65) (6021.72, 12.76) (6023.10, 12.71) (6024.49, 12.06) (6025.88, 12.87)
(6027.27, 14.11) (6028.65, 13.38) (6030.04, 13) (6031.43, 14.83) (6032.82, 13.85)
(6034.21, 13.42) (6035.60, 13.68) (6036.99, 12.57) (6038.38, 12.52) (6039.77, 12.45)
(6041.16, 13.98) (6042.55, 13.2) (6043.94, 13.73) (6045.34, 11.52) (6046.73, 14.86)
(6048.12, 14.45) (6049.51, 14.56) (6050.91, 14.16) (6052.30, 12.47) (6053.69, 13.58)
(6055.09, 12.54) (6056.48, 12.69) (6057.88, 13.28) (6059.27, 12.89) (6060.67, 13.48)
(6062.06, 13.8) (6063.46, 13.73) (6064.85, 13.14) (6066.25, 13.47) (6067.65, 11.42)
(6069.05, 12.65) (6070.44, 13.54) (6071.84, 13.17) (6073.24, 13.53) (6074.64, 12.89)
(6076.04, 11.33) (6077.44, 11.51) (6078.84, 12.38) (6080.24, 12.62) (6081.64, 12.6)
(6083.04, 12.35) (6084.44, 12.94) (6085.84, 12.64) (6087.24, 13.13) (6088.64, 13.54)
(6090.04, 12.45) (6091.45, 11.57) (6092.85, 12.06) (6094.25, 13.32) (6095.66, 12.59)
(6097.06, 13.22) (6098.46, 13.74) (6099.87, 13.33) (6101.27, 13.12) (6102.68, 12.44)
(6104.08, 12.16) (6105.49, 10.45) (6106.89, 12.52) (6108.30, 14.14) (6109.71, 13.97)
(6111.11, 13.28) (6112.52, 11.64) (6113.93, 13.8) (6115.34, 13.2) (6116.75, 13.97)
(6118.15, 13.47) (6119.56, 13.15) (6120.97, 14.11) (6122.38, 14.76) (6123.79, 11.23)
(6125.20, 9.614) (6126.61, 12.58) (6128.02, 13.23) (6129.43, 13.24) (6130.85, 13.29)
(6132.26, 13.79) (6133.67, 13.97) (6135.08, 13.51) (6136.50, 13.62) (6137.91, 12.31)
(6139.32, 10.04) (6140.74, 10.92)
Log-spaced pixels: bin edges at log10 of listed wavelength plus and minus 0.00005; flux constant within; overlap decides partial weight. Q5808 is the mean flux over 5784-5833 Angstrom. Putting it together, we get 14.1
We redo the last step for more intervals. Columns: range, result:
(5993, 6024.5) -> 13.5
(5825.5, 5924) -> 13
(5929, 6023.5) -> 13.6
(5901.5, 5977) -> 13.7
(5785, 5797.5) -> 13.9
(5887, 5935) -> 12.4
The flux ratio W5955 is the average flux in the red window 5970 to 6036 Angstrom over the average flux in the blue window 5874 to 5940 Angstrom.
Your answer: 1.07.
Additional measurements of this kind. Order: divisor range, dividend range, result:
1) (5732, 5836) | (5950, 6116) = 0.96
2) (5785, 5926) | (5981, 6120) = 0.99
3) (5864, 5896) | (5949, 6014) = 1.09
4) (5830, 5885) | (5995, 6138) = 0.97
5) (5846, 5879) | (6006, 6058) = 1.01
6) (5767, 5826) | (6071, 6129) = 0.91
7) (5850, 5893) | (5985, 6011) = 1.05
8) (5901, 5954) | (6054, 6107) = 0.94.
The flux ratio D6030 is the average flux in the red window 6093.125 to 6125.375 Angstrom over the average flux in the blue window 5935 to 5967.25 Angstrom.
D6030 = 0.94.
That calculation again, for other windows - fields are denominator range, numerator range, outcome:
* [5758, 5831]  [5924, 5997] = 0.98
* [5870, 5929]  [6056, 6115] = 1.02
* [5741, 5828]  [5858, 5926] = 0.91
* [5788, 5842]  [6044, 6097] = 0.91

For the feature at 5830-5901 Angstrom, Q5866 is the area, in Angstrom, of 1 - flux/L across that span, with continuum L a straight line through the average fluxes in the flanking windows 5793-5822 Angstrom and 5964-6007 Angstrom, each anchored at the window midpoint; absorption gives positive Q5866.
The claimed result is 6.5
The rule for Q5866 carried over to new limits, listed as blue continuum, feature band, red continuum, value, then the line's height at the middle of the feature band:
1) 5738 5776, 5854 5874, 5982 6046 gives 0.5 Angstrom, 13.4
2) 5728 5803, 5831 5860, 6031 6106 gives -0.8 Angstrom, 13.4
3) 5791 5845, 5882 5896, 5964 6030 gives 2.8 Angstrom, 14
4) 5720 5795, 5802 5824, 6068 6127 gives -1.4 Angstrom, 13.4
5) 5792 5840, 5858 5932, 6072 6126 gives 6.3 Angstrom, 13.8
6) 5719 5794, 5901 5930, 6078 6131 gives -0.8 Angstrom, 13.2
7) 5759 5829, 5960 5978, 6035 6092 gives -0.9 Angstrom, 13.3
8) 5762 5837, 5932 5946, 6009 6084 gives -0.4 Angstrom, 13.5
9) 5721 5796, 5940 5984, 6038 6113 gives -2.0 Angstrom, 13.1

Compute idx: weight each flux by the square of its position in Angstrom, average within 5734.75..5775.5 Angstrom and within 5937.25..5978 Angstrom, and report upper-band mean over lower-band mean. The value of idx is 1.1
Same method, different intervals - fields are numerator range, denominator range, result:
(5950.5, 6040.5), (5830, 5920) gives 1.08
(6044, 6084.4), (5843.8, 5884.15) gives 1.05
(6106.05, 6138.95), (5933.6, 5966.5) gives 1.01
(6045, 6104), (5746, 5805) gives 1.05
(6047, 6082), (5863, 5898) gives 1.12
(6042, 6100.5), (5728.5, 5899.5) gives 1.06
